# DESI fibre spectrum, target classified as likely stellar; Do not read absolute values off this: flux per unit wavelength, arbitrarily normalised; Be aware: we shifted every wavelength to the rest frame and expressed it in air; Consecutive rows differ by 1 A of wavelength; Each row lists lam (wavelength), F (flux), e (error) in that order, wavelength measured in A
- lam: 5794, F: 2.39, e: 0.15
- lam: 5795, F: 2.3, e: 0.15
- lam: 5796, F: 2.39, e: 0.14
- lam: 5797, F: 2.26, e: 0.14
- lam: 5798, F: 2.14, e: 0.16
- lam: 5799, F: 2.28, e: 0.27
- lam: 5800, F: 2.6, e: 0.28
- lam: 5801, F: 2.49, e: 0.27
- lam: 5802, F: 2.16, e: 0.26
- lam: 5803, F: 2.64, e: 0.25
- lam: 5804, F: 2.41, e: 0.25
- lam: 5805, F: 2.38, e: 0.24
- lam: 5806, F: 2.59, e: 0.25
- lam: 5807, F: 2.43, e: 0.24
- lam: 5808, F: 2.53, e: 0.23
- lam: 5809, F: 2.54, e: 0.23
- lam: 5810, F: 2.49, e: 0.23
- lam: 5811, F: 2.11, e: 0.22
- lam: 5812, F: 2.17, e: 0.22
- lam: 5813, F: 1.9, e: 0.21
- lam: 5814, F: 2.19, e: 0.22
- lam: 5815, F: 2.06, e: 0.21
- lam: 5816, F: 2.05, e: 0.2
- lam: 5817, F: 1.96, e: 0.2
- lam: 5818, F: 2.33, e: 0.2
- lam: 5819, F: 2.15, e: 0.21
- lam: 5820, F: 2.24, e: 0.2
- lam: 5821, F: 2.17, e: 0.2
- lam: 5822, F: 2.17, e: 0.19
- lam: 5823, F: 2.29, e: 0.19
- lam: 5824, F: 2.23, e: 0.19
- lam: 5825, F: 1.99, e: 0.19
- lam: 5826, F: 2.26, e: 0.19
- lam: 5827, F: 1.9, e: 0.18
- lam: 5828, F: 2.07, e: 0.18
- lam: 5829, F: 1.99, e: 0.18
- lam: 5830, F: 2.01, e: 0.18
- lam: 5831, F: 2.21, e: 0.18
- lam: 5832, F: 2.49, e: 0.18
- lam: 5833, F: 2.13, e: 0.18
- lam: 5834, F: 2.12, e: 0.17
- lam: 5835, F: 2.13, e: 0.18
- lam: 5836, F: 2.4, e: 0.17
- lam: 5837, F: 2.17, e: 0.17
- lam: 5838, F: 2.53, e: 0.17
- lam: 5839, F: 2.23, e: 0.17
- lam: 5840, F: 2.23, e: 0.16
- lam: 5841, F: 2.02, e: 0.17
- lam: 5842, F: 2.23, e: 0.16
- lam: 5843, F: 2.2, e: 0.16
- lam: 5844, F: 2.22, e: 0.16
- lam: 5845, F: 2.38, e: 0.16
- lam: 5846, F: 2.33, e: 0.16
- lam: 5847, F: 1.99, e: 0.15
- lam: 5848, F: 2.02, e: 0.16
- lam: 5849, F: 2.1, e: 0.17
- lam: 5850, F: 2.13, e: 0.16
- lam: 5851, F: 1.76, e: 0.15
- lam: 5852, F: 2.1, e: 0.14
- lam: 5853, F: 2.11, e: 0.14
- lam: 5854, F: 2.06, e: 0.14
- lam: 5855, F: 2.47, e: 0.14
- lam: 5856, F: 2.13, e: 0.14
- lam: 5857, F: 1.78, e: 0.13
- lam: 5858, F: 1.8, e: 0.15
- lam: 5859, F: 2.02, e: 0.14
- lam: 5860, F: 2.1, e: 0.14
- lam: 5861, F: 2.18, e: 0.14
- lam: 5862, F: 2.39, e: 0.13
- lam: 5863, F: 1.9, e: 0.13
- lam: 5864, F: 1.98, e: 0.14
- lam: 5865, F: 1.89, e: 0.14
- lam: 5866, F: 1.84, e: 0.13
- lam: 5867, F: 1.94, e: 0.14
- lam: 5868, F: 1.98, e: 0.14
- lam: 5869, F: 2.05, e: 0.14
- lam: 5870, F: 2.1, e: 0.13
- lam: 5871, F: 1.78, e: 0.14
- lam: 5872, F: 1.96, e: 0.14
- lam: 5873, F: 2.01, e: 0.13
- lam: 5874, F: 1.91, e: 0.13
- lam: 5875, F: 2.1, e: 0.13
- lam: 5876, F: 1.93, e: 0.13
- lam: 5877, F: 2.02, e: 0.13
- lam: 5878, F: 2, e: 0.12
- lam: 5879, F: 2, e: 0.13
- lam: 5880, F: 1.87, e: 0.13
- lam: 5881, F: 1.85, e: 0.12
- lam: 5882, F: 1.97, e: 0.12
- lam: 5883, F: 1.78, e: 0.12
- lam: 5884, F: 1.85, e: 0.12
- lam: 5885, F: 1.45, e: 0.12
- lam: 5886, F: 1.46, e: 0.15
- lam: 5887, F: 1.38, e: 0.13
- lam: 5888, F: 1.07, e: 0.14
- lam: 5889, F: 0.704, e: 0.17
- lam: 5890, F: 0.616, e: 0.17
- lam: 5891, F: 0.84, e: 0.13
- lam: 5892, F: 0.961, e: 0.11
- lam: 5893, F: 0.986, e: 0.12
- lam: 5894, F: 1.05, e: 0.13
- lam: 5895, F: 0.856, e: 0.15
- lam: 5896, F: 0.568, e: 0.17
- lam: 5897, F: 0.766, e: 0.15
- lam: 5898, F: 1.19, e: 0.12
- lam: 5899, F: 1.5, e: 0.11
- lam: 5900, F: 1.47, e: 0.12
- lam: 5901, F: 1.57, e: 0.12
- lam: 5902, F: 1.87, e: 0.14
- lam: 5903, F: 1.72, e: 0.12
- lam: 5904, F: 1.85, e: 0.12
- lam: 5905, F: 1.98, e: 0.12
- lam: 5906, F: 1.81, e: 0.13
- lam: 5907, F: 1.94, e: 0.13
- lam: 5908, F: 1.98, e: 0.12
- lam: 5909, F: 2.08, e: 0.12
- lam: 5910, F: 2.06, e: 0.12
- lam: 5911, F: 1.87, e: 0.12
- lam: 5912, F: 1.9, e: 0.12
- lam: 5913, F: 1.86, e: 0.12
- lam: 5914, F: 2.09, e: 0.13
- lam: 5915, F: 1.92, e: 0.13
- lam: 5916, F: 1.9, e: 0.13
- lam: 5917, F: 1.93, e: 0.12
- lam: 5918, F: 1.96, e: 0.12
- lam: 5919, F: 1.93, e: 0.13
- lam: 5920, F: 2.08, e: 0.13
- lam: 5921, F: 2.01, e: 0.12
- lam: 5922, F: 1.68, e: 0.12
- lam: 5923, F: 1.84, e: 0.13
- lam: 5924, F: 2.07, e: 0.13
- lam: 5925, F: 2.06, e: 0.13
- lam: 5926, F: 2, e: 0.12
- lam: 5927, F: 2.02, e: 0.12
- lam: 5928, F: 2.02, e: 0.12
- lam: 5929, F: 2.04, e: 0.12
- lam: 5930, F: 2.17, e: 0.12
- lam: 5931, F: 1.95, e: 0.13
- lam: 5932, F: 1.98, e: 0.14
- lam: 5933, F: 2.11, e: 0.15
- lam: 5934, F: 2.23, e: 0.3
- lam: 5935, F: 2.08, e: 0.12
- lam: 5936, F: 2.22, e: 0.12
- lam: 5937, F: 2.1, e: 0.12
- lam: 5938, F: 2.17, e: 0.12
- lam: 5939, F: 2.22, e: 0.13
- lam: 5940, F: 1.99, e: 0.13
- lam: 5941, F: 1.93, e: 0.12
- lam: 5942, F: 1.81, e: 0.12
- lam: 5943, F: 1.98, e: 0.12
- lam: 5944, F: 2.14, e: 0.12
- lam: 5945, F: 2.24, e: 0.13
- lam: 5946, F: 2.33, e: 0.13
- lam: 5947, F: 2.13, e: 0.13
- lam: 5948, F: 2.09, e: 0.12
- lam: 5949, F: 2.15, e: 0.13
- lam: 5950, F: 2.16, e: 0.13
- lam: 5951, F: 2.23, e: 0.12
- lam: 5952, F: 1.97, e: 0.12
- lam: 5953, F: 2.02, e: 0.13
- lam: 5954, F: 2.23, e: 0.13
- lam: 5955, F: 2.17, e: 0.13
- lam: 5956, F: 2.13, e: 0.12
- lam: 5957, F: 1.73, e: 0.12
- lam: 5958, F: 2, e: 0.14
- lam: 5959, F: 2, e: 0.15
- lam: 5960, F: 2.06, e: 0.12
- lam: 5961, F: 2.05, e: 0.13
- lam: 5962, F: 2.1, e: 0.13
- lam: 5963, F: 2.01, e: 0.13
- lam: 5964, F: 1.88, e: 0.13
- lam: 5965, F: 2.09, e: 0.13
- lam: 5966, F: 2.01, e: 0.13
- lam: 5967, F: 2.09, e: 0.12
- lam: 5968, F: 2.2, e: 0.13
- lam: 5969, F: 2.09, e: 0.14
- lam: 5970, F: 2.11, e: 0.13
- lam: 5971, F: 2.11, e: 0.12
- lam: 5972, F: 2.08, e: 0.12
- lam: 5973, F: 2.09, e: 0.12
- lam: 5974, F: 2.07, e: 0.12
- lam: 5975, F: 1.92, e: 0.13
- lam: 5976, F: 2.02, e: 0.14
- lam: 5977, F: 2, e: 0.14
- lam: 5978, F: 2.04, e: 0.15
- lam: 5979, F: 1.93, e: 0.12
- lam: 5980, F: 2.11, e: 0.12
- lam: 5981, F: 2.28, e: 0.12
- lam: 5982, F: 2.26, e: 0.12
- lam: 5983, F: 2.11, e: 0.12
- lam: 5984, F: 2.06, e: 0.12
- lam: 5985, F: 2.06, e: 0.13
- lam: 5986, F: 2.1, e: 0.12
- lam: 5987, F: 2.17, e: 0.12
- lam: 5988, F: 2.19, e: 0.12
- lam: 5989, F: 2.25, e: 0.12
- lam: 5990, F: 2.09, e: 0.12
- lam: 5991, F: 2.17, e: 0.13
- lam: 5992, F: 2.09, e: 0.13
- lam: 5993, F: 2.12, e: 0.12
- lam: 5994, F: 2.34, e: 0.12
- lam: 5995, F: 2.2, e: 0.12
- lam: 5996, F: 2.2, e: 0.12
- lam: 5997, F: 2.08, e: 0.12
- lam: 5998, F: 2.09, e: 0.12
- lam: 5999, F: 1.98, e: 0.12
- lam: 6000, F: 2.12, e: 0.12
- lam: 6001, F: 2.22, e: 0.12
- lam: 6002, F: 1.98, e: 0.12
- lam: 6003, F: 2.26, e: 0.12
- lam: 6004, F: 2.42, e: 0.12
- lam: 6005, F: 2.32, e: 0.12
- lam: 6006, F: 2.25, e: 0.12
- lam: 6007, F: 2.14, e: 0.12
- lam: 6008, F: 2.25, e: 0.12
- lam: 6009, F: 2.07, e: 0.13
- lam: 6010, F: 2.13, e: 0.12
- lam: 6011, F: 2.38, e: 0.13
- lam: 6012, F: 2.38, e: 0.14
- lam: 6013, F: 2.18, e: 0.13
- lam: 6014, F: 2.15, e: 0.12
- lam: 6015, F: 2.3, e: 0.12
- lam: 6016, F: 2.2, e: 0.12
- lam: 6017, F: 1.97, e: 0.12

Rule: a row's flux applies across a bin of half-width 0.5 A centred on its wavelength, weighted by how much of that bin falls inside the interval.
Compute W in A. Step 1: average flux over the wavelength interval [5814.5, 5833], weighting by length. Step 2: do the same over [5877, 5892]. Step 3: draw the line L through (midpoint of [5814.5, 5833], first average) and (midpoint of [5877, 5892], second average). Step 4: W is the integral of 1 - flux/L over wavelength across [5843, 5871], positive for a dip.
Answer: -4.4 A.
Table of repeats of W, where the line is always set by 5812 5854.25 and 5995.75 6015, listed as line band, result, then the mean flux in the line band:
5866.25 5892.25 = 5.73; 1.68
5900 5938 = 3.59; 1.97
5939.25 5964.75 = 1.36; 2.06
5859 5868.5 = 0.59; 2.02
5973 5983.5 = 0.53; 2.07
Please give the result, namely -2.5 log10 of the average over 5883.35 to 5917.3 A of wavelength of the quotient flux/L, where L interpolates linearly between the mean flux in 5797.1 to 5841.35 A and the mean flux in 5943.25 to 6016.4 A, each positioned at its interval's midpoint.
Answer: 0.41 mag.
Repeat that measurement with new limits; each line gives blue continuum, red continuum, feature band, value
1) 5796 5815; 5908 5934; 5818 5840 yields 0.04 mag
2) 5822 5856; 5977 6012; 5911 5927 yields 0.11 mag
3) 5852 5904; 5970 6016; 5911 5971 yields -0.06 mag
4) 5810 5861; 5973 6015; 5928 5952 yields 0.02 mag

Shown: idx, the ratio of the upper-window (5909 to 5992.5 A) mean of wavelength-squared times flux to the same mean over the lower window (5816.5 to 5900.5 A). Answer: 1.1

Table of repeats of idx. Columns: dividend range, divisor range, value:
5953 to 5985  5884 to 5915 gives 1.44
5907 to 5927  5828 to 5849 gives 0.92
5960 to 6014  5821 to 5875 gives 1.06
